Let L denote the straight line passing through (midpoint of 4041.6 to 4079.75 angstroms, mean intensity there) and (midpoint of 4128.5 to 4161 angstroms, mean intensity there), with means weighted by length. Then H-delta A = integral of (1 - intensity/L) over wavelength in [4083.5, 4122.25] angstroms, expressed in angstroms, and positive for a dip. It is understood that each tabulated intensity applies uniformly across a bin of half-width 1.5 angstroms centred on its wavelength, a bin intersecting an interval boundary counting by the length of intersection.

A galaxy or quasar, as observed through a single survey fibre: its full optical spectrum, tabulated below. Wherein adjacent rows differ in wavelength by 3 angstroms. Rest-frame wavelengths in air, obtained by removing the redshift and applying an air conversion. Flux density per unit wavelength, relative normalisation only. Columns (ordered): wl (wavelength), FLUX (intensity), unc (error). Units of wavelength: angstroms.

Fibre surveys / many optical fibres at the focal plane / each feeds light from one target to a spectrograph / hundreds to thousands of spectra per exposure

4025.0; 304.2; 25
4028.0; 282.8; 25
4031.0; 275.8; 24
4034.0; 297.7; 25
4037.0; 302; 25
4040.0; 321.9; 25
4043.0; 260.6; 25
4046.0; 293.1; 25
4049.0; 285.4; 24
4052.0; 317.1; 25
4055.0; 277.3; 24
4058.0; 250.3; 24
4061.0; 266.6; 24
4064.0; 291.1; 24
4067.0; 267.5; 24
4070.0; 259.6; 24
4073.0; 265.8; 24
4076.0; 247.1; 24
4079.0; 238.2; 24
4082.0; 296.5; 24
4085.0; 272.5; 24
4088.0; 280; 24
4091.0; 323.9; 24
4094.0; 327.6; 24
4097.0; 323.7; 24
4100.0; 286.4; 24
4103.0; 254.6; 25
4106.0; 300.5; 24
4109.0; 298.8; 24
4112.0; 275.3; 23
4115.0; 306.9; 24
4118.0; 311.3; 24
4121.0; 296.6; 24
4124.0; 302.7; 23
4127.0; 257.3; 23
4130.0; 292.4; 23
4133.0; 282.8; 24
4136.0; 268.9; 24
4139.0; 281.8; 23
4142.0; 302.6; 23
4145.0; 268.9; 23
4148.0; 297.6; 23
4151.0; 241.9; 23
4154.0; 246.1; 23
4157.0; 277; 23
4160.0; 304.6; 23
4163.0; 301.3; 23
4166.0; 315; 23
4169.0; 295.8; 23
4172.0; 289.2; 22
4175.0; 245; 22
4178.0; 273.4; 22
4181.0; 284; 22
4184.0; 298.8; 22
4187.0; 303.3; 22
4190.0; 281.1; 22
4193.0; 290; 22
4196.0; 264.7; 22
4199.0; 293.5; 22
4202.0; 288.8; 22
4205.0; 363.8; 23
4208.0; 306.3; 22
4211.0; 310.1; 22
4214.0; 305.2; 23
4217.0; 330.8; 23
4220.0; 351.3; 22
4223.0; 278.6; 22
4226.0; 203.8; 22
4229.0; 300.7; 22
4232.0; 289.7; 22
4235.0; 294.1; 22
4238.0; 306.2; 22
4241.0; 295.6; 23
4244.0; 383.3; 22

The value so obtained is -3.1 angstroms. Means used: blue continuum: 271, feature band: 297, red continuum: 278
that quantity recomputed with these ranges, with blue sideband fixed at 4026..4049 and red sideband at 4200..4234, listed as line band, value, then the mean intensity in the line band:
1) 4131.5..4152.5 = 1.39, 278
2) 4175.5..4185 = 0.62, 280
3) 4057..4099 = 1.93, 280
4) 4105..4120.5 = -0.15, 298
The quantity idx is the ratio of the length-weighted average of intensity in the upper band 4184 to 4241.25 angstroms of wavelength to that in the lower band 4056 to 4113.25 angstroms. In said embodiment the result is 1.06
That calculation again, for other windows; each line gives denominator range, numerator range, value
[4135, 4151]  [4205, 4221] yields 1.15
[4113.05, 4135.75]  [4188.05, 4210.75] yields 1.03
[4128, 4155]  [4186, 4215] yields 1.09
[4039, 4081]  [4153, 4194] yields 1.05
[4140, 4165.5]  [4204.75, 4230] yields 1.08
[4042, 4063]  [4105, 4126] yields 1.07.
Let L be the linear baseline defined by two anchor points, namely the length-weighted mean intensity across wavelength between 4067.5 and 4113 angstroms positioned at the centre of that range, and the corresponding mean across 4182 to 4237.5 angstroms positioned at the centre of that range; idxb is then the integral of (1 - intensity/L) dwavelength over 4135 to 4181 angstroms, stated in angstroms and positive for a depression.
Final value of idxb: 1.6 angstroms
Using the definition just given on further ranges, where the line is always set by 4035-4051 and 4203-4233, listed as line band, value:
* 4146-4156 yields 1.2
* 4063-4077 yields 1.4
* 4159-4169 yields -0.2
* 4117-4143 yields 1.0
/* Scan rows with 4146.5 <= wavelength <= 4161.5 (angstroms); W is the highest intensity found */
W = 304.6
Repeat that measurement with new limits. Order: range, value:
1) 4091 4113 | 327.6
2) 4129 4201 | 315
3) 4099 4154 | 311.3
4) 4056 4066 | 291.1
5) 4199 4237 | 363.8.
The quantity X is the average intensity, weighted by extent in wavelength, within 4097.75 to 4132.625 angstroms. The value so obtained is 290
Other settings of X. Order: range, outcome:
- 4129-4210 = 287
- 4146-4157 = 264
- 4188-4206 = 295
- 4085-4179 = 288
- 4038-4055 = 294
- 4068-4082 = 258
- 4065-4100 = 282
